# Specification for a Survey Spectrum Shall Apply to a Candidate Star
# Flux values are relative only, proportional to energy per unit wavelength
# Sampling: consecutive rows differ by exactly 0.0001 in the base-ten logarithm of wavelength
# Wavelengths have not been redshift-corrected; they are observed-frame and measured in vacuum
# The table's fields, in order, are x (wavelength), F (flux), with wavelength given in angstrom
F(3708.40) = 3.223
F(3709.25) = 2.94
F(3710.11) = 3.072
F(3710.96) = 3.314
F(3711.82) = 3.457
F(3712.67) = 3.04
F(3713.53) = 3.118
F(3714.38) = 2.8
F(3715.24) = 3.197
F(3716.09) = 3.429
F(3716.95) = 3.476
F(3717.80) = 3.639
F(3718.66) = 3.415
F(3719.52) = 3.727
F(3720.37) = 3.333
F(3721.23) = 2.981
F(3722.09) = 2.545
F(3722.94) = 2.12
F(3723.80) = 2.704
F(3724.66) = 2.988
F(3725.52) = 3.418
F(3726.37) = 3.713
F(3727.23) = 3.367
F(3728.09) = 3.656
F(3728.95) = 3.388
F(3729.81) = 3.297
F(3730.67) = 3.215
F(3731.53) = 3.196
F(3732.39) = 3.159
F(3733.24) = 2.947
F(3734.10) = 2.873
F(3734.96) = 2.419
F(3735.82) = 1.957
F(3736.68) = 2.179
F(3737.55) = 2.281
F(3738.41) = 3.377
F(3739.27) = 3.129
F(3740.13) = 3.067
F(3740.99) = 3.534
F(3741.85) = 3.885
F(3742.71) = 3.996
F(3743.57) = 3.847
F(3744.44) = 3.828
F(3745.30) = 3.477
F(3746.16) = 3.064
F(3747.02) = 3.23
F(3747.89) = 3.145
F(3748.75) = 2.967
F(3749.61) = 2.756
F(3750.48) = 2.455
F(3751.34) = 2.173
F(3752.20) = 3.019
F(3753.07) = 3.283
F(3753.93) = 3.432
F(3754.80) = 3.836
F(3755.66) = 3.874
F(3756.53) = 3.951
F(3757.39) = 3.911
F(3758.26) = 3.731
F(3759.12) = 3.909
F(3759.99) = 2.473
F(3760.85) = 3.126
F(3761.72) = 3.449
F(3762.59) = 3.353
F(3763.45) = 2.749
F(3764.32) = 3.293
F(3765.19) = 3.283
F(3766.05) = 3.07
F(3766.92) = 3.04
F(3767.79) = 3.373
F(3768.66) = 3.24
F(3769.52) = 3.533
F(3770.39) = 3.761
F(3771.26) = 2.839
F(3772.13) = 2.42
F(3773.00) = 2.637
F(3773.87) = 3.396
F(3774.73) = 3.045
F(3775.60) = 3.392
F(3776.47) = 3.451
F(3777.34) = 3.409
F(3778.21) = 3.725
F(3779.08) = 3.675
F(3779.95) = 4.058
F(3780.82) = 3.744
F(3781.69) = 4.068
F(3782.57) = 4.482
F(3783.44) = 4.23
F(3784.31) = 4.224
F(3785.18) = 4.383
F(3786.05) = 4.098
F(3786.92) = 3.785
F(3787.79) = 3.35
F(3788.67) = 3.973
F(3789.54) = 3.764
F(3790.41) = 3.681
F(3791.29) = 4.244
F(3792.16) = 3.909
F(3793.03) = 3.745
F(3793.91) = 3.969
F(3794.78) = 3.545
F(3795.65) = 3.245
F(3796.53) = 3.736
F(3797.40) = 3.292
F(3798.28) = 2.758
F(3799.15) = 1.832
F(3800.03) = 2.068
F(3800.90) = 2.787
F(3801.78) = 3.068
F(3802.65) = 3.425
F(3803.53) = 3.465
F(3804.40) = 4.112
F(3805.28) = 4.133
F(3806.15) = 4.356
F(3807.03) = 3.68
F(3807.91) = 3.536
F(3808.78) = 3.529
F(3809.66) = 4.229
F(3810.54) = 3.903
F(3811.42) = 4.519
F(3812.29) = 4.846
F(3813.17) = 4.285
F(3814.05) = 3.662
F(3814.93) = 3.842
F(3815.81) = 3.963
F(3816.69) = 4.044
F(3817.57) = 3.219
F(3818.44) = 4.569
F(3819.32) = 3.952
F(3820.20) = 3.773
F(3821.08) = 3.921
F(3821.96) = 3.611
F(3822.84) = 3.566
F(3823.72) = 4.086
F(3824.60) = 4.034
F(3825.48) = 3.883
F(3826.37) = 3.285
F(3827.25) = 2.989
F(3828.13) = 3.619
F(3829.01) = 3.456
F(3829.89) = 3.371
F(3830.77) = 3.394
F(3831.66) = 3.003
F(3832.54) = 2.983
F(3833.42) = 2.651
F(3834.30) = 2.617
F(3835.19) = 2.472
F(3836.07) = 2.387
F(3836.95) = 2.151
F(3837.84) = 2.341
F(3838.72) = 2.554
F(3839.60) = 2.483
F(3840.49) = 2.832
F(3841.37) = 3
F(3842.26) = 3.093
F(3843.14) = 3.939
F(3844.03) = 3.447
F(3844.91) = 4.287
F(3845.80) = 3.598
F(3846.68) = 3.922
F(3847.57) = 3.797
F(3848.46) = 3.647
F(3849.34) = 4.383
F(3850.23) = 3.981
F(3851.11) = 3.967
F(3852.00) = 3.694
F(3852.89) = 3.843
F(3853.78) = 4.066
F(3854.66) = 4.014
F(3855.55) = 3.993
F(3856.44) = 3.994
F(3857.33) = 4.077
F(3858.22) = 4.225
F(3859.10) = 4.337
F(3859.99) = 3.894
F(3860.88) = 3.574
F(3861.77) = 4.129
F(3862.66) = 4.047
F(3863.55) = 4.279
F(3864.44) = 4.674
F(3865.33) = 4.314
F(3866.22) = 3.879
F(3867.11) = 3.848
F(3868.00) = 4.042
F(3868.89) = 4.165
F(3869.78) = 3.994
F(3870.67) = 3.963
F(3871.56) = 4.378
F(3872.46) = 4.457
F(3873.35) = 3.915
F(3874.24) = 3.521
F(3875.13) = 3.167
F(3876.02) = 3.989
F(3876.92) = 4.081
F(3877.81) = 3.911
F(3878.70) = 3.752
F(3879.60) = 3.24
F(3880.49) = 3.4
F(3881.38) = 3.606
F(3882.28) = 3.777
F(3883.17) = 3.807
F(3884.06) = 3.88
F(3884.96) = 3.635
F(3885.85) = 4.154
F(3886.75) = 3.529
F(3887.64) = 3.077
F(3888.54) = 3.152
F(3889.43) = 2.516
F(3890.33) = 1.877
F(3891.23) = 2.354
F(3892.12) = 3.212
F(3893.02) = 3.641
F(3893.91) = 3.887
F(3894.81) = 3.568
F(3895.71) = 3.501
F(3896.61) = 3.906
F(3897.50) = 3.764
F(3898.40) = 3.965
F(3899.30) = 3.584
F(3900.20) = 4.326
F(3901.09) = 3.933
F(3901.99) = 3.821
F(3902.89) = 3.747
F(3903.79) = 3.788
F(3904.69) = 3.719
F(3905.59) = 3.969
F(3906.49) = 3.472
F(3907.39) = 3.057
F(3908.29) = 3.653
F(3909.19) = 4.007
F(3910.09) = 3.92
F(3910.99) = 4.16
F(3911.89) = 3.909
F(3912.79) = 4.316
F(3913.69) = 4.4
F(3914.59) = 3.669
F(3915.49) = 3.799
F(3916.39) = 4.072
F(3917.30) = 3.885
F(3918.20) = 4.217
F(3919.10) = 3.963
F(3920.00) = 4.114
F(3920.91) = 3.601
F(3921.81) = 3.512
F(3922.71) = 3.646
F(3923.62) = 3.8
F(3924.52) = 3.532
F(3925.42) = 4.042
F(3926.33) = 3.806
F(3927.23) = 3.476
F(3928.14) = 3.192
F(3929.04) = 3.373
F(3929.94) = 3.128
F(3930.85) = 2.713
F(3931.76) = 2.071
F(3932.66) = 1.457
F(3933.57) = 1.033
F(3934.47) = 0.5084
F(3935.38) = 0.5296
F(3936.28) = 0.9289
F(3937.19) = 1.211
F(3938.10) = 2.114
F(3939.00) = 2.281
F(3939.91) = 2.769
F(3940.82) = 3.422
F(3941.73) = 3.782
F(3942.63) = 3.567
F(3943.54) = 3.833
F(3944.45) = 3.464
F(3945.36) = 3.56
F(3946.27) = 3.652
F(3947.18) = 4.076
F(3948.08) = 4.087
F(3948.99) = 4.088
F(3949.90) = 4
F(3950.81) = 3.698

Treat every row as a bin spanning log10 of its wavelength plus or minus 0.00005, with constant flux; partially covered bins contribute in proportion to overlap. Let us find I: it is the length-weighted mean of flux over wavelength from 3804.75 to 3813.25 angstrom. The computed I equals 4.09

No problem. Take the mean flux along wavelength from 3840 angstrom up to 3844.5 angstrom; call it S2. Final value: 3.26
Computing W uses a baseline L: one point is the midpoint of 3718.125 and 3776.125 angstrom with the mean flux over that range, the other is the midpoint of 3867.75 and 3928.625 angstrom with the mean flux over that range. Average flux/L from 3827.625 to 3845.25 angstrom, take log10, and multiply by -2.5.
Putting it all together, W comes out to 0.168 mag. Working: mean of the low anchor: 3.18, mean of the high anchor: 3.72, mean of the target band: 3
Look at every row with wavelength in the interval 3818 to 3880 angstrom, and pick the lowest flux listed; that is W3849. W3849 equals 2.151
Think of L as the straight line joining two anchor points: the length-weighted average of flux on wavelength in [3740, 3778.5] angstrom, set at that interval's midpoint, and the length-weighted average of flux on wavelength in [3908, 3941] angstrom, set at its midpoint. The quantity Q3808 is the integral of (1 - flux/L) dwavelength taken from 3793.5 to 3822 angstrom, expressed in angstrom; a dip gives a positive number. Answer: -3.6 angstrom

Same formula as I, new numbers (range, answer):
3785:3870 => 3.65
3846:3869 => 4.02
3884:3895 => 3.24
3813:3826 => 3.88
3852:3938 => 3.56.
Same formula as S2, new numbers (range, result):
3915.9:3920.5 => 4.04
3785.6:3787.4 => 3.94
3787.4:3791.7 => 3.8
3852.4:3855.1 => 3.97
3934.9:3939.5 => 1.42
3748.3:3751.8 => 2.6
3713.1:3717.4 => 3.21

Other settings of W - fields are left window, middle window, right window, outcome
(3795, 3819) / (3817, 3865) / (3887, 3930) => 0.02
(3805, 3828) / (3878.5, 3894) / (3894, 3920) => 0.16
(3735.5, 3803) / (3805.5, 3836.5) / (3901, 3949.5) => -0.09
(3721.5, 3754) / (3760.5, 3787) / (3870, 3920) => -0.09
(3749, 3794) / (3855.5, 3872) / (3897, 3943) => -0.21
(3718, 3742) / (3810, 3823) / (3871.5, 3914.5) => -0.18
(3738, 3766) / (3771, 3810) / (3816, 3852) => -0.06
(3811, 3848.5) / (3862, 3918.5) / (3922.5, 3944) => -0.25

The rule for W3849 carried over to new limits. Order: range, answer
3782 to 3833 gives 1.832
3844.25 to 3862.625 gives 3.574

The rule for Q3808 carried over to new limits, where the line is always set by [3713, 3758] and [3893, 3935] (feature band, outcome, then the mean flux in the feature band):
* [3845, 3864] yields -3.1 angstrom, 3.98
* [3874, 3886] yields -0.8 angstrom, 3.7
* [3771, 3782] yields -0.4 angstrom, 3.38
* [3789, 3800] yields -0.4 angstrom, 3.43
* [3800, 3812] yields -1.3 angstrom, 3.7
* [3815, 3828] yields -1.6 angstrom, 3.78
